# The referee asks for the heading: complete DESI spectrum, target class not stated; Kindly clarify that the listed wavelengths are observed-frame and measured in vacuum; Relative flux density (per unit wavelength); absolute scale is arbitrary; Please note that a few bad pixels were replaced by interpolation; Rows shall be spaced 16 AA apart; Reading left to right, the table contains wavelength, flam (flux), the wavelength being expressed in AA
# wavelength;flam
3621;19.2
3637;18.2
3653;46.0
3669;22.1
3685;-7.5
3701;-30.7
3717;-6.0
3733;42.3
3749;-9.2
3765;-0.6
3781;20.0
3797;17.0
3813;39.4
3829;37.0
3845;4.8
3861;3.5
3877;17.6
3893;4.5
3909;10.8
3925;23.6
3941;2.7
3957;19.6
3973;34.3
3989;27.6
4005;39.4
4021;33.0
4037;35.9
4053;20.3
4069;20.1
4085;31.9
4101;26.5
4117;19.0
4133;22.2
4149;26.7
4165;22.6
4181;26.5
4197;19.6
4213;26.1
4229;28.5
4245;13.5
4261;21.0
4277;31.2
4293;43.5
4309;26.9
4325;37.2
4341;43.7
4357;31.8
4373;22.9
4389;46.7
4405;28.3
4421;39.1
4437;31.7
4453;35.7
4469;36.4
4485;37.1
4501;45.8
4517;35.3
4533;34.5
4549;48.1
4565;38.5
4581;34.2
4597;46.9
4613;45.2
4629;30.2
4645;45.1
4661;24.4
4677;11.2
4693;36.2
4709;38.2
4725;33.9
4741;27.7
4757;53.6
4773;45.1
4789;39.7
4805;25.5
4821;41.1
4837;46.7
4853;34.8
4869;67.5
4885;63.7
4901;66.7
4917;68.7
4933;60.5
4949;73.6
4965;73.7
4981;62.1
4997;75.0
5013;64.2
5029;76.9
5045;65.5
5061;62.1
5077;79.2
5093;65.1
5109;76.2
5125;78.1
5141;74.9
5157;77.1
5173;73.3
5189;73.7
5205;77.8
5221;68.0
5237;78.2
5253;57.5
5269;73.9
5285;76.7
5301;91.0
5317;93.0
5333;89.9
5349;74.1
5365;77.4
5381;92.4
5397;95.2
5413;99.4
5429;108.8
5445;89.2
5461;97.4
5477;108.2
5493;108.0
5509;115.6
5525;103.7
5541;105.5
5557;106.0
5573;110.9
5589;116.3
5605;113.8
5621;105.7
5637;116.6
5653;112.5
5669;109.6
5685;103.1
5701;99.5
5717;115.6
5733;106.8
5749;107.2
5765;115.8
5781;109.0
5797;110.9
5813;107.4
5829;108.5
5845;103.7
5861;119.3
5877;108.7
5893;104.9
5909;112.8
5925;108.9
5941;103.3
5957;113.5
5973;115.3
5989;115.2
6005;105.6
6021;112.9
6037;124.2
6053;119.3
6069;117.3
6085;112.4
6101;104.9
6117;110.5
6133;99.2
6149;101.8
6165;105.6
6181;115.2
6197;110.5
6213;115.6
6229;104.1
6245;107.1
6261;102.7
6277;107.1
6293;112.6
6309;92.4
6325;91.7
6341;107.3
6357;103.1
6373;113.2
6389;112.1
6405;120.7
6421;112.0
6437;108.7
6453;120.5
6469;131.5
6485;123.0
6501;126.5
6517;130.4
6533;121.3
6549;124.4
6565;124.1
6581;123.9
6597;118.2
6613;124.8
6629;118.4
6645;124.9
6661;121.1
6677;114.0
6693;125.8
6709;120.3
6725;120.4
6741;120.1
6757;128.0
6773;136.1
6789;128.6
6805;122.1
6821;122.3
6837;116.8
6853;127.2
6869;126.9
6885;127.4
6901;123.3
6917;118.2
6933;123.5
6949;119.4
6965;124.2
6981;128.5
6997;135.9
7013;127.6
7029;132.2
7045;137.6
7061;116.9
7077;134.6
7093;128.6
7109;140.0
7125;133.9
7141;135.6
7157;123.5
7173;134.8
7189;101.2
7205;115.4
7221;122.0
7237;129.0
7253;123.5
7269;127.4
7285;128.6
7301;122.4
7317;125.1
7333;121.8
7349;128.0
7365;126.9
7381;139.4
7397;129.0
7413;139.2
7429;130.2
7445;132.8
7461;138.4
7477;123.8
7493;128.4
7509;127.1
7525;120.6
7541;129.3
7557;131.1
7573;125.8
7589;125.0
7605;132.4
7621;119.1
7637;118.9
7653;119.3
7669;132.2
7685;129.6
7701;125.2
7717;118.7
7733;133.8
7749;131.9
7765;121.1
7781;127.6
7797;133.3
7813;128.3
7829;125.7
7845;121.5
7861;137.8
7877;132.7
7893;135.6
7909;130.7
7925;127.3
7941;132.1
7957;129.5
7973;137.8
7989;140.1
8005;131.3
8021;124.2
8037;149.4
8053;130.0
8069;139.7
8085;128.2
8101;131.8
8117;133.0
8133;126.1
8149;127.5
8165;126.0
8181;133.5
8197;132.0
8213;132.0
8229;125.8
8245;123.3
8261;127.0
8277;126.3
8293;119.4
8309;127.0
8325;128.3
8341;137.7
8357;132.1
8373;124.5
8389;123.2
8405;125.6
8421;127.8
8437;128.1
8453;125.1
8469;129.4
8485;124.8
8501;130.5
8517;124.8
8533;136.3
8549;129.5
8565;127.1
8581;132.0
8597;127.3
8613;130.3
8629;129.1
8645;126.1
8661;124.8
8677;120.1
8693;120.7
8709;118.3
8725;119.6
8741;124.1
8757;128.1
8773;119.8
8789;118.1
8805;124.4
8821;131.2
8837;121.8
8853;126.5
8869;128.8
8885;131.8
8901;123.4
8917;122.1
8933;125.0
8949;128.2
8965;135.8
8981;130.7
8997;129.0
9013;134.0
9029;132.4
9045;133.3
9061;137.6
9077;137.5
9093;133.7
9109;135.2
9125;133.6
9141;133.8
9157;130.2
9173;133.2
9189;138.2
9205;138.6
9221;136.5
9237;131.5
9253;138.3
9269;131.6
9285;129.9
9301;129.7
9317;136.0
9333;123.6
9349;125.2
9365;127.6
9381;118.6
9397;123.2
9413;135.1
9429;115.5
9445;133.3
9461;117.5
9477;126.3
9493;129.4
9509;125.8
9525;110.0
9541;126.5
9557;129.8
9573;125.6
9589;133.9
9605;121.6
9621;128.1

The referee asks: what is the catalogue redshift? 0.221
